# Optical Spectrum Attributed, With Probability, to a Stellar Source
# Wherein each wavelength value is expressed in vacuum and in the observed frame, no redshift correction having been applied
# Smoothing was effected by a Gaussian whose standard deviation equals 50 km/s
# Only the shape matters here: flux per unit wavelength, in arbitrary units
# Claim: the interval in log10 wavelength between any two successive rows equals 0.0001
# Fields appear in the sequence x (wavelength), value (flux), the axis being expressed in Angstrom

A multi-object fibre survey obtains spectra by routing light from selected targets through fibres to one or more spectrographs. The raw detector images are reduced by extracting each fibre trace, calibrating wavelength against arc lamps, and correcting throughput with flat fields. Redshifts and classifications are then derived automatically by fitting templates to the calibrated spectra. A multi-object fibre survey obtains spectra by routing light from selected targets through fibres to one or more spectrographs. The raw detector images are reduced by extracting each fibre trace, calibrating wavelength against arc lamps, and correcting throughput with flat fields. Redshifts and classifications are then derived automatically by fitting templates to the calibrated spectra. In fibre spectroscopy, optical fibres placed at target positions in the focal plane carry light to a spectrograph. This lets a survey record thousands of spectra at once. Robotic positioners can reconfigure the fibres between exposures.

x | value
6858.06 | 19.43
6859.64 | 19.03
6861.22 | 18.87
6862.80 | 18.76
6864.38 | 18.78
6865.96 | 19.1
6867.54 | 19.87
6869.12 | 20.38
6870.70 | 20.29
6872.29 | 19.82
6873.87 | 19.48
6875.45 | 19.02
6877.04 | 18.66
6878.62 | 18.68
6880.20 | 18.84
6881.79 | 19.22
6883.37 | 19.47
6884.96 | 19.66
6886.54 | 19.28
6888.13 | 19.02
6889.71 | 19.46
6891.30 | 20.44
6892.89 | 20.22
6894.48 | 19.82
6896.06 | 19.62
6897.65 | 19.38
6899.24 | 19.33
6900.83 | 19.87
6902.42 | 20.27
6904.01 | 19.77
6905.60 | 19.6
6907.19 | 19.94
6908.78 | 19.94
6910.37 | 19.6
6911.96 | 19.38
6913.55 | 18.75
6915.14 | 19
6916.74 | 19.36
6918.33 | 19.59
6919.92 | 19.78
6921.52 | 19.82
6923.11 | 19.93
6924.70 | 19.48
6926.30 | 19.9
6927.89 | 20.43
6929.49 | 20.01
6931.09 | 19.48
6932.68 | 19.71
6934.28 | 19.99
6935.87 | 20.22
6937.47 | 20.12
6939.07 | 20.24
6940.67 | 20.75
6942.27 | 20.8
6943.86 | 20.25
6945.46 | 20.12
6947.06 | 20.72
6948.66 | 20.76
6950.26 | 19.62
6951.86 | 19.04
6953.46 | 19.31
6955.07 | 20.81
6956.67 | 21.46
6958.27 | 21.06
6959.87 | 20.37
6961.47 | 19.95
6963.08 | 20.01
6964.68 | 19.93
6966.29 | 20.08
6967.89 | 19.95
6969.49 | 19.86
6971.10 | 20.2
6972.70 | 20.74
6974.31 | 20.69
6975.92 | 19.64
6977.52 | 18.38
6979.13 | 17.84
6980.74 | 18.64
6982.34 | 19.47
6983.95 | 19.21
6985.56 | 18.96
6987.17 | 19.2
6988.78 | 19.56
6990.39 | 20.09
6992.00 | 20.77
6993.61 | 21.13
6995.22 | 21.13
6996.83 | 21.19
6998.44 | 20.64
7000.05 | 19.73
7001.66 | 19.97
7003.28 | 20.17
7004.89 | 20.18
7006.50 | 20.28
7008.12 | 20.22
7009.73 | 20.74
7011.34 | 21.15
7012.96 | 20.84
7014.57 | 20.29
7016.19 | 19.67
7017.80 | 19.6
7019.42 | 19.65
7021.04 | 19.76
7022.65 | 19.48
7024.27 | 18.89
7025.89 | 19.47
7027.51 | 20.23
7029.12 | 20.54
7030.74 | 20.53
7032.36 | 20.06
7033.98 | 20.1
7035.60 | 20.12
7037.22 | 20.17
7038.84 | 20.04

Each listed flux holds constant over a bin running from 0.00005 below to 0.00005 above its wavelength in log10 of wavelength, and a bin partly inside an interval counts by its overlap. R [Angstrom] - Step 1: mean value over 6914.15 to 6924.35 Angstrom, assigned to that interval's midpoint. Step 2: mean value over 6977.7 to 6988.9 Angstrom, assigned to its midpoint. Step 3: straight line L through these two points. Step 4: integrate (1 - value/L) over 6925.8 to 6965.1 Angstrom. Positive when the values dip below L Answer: -1.9 Angstrom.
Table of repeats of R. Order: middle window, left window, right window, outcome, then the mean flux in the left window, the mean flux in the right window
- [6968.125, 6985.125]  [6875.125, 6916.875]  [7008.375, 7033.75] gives 0.3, 19.5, 20.1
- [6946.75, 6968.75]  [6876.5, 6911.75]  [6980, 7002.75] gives -0.4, 19.6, 20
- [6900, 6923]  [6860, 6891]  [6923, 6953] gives 0.1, 19.3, 20.1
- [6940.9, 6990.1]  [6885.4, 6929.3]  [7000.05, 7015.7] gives 0.4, 19.7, 20.4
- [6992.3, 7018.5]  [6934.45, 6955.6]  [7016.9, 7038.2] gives -0.6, 20.2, 19.9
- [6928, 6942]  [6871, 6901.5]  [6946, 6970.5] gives -0.1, 19.4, 20.2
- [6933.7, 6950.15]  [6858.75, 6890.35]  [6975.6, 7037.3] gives -0.6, 19.3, 19.9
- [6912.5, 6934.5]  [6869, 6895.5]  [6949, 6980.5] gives 0.1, 19.5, 19.9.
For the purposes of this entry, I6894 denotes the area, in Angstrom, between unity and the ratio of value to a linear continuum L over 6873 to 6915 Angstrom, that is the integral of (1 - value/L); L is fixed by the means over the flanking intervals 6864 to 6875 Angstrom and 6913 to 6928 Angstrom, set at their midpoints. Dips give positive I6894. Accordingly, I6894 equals 0.3 Angstrom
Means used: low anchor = 19.7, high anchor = 19.6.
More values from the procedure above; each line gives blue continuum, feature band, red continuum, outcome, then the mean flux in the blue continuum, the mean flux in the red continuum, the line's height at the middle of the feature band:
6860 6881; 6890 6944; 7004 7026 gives -0.9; 19.3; 20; 19.5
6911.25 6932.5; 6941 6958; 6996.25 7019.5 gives -0.4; 19.6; 20.3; 19.8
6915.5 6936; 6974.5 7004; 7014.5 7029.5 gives -0.1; 19.8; 19.7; 19.7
